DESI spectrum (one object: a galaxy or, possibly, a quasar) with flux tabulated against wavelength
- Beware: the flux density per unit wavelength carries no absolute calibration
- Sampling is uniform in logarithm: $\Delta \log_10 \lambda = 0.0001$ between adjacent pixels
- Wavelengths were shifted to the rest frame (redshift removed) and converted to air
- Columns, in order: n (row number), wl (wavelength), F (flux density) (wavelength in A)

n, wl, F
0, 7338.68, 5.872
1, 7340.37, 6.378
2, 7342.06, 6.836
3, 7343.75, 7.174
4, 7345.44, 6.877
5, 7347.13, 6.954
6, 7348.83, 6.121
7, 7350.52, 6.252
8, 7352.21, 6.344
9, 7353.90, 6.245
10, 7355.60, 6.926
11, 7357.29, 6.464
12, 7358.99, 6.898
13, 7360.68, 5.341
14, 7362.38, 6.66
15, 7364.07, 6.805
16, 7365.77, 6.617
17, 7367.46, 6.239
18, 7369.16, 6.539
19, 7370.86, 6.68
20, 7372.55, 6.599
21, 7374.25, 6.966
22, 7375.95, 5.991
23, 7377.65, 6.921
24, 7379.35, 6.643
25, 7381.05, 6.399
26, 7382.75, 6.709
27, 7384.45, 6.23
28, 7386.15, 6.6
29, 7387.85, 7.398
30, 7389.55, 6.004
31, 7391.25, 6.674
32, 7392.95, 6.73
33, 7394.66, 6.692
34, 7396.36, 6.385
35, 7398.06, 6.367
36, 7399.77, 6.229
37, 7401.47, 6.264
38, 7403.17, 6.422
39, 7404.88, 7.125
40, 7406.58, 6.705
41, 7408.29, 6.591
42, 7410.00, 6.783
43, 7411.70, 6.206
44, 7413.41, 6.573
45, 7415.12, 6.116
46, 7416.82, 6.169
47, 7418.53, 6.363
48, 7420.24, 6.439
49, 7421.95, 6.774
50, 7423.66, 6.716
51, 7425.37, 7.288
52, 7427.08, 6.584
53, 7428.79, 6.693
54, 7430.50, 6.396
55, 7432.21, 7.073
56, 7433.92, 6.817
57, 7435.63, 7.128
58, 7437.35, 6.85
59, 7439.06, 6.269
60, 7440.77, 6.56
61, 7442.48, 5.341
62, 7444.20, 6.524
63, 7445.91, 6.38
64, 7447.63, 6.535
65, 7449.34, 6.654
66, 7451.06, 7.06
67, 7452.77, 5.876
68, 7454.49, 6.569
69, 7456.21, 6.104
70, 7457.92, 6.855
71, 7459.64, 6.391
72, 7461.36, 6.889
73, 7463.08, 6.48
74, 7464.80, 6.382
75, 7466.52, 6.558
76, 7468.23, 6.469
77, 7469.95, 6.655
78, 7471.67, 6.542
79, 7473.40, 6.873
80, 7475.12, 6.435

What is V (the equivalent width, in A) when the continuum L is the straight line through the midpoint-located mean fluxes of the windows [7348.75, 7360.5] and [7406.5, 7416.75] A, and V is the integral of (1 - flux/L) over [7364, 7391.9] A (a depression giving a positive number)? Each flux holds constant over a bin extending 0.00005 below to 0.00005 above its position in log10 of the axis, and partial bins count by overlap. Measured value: -0.6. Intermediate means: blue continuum 6.43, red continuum 6.45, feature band 6.58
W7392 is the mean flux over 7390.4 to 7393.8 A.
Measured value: 6.71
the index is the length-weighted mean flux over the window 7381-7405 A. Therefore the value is 6.54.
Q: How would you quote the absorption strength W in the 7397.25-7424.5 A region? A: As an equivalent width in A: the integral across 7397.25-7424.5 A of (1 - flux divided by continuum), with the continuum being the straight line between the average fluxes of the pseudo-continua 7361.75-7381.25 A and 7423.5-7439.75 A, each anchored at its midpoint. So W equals 0.9 A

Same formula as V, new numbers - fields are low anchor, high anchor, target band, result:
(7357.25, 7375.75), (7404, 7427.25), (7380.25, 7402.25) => 0.1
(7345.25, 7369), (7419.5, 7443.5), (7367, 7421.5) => 0.2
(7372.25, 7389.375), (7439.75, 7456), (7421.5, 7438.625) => -1.0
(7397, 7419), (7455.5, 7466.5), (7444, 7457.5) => 0.1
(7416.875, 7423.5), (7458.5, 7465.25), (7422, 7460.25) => -0.3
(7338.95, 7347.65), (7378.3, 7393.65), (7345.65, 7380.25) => 0.9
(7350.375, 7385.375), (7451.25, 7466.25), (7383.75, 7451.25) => -0.8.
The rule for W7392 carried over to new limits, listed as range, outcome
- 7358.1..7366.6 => 6.46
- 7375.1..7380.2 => 6.51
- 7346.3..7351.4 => 6.44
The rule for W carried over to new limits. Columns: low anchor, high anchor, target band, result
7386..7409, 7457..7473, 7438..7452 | 0.4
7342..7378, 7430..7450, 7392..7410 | 0.0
